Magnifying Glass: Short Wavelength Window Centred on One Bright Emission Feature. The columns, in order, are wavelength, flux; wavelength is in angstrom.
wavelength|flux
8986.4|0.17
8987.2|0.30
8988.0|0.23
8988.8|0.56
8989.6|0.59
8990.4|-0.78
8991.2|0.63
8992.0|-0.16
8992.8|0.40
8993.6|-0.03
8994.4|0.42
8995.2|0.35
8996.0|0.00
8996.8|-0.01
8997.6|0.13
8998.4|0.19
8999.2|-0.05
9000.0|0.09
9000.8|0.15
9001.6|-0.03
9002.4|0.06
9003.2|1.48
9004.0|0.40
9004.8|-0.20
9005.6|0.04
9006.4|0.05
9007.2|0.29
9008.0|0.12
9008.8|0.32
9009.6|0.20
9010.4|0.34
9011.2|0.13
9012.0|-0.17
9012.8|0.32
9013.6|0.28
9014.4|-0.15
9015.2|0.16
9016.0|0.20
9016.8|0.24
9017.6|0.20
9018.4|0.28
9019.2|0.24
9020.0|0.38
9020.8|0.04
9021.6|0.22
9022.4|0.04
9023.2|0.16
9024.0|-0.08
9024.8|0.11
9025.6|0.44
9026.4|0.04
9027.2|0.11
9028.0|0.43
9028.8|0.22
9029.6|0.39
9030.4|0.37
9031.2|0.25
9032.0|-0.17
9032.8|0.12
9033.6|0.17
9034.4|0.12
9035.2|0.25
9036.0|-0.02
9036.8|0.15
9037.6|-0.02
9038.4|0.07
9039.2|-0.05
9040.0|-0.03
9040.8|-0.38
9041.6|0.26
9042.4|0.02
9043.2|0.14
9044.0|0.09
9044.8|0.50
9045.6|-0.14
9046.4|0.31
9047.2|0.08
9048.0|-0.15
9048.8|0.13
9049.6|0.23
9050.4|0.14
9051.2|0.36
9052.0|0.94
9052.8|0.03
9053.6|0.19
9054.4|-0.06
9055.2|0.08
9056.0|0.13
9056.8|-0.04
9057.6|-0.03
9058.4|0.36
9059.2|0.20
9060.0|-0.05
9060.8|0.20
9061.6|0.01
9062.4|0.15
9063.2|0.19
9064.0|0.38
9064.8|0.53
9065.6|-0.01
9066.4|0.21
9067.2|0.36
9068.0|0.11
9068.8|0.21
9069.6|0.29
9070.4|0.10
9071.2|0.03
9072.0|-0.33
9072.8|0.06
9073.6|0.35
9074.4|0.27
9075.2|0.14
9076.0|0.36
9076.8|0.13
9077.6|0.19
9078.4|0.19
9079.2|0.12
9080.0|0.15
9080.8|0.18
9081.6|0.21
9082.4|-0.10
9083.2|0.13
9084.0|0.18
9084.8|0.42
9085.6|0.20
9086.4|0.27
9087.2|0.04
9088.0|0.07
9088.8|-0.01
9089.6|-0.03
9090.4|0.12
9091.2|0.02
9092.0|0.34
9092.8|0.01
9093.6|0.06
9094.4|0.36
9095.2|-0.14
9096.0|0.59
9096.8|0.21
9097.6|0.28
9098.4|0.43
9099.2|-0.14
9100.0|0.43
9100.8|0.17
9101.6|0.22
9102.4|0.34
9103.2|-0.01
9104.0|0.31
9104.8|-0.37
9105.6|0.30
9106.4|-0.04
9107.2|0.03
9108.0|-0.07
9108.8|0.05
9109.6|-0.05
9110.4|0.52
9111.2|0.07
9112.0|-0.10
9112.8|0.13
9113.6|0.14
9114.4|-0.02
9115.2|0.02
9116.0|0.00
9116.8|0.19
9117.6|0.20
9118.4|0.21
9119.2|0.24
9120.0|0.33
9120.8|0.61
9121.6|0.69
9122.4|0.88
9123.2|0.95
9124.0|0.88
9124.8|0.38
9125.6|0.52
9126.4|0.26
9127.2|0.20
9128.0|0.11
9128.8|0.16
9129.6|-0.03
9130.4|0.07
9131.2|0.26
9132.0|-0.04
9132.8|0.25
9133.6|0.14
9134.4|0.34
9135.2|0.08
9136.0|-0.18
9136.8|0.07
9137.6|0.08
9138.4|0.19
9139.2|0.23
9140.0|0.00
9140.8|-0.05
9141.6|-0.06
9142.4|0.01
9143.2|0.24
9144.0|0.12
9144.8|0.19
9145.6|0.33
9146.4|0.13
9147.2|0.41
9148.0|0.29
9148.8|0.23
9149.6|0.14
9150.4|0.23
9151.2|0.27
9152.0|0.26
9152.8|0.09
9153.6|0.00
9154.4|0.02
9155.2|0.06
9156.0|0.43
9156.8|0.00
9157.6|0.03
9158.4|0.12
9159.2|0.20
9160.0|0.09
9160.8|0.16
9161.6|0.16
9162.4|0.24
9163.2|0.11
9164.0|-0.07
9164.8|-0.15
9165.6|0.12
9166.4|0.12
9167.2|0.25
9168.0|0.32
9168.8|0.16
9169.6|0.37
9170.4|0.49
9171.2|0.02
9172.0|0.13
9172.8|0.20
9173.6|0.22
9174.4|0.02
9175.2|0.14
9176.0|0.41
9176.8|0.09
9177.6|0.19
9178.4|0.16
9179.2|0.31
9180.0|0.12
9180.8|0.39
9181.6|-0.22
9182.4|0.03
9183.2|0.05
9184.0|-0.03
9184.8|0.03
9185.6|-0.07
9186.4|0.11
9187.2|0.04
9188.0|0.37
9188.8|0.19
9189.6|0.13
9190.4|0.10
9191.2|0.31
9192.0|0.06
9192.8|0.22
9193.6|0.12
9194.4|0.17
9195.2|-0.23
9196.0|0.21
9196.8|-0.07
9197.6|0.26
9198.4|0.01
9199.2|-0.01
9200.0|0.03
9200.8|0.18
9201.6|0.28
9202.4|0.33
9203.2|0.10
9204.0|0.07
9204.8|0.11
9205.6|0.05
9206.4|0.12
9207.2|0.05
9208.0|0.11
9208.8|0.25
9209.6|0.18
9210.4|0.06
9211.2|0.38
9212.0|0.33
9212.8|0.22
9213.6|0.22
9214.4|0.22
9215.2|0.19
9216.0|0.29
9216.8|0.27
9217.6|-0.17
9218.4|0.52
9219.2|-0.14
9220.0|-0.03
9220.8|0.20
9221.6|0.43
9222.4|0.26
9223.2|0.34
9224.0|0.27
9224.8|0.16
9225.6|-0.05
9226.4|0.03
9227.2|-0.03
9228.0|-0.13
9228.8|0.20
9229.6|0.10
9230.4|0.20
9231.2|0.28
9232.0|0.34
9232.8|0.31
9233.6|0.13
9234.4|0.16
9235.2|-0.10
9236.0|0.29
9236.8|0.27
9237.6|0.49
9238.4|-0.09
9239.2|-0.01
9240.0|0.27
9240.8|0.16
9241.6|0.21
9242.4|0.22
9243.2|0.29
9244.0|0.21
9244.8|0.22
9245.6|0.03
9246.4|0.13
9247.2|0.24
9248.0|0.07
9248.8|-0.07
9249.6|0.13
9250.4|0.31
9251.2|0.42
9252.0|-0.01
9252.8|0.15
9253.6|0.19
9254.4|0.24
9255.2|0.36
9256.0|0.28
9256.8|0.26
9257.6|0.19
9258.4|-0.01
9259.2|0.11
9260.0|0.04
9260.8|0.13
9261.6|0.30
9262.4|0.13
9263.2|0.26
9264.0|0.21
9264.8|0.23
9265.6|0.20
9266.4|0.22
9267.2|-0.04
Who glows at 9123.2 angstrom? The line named H-beta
